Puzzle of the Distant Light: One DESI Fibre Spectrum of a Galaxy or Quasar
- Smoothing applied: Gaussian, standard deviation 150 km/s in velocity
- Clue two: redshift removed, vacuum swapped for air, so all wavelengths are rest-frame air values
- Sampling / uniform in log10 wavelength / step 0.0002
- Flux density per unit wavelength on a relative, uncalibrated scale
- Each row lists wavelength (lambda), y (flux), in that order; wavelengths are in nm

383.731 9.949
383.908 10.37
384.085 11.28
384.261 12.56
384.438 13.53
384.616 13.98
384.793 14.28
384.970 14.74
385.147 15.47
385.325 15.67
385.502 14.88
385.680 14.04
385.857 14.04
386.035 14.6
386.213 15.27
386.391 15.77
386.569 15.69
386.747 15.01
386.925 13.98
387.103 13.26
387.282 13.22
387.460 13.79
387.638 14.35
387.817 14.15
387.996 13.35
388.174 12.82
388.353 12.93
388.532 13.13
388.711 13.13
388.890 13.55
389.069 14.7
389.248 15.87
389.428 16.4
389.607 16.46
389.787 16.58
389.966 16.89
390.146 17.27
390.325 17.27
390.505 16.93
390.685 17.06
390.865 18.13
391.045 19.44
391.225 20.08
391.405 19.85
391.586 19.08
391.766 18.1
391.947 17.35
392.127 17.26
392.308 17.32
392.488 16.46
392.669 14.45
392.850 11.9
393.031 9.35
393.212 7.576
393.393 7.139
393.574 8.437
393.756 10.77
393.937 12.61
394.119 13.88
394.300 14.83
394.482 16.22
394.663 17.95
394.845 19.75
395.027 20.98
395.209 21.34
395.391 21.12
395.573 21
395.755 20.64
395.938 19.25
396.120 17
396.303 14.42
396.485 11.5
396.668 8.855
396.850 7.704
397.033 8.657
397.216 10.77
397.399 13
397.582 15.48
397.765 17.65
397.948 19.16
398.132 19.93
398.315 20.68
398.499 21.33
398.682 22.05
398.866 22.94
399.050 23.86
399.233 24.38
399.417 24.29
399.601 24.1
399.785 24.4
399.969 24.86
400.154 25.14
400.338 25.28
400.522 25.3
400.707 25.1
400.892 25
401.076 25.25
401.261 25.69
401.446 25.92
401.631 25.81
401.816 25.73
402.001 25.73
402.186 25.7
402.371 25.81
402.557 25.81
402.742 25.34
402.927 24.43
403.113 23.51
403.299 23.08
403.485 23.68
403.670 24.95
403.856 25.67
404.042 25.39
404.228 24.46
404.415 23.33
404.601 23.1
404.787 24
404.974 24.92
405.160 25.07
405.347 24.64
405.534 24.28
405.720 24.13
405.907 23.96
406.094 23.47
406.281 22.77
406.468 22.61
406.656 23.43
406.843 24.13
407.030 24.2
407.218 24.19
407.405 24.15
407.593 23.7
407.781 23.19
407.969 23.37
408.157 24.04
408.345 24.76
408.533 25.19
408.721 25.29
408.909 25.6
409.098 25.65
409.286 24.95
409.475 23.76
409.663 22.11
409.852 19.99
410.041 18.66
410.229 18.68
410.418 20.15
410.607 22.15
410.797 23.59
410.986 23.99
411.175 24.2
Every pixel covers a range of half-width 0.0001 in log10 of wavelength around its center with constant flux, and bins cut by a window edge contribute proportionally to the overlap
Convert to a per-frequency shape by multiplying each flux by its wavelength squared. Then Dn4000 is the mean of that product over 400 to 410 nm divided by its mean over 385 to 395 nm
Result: 1.7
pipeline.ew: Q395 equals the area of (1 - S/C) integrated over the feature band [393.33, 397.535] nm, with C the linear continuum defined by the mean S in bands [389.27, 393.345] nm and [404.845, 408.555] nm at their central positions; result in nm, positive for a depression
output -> 0.82 nm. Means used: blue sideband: 16.3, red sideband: 24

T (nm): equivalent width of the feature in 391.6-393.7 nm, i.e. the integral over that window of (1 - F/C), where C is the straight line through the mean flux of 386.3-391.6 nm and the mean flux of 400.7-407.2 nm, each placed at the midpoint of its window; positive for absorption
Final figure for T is 0.51 nm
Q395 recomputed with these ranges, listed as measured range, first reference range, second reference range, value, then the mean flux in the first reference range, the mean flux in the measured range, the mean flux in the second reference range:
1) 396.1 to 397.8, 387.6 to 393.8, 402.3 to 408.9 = 0.608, 15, 12.1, 24.2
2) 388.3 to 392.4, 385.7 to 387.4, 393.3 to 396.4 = -0.379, 14.5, 16.8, 16.3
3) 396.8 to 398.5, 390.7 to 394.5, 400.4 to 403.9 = 0.424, 14.8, 15.3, 25.1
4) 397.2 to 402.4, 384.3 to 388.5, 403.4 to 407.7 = -0.416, 14.3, 22.9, 24.1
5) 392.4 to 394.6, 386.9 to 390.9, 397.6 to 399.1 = 0.706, 15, 12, 20.6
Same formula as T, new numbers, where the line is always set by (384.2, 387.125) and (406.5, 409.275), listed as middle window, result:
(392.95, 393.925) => 0.489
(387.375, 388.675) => 0.176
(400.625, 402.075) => -0.275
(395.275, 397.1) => 0.375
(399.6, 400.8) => -0.229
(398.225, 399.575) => -0.164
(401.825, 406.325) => -0.375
